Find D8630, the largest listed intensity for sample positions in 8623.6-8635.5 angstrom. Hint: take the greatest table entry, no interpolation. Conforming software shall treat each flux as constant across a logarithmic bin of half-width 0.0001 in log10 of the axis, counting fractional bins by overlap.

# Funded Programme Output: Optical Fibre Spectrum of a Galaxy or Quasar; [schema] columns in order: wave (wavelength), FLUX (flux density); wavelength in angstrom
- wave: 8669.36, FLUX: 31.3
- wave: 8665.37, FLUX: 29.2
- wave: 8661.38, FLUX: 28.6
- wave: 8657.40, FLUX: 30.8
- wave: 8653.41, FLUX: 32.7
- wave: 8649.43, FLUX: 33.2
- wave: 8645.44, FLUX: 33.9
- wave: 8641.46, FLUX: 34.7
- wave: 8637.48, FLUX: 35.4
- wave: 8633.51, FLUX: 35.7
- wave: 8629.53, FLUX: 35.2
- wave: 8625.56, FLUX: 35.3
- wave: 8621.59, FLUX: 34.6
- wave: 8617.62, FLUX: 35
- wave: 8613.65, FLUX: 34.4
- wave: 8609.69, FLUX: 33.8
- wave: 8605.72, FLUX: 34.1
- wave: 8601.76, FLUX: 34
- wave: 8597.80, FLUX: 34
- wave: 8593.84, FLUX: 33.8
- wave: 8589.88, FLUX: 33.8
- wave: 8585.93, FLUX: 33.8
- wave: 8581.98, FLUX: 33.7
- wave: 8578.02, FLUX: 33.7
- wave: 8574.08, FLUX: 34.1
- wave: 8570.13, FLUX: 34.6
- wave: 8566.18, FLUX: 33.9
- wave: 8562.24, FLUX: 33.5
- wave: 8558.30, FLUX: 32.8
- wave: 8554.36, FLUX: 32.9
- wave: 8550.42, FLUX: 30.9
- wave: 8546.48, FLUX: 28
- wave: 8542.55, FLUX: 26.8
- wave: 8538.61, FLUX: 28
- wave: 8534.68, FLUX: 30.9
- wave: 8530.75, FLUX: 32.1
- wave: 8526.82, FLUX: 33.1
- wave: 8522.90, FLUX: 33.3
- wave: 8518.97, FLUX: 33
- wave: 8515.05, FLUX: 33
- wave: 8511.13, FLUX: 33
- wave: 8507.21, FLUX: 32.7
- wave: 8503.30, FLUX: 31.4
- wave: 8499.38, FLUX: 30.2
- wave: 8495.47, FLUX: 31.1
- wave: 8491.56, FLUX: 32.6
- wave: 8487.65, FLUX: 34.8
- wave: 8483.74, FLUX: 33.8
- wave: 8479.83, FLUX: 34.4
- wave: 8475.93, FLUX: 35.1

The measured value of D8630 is 35.7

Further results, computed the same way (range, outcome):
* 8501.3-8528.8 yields 33.3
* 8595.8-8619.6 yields 35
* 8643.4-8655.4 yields 33.9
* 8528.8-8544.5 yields 32.1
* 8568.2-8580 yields 34.6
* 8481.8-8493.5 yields 34.8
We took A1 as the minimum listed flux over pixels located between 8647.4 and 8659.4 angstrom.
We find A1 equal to 30.8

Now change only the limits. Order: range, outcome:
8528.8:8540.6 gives 28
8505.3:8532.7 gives 32.1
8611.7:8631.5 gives 34.4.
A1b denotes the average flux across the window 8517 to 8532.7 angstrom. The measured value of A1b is 32.9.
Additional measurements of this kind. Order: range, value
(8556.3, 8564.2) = 33.2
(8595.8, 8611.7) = 34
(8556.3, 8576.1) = 33.8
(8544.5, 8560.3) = 31.2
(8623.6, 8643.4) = 35.3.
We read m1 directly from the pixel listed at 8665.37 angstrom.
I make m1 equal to 29.2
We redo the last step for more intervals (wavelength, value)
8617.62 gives 35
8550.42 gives 30.9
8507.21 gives 32.7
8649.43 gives 33.2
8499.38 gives 30.2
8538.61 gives 28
